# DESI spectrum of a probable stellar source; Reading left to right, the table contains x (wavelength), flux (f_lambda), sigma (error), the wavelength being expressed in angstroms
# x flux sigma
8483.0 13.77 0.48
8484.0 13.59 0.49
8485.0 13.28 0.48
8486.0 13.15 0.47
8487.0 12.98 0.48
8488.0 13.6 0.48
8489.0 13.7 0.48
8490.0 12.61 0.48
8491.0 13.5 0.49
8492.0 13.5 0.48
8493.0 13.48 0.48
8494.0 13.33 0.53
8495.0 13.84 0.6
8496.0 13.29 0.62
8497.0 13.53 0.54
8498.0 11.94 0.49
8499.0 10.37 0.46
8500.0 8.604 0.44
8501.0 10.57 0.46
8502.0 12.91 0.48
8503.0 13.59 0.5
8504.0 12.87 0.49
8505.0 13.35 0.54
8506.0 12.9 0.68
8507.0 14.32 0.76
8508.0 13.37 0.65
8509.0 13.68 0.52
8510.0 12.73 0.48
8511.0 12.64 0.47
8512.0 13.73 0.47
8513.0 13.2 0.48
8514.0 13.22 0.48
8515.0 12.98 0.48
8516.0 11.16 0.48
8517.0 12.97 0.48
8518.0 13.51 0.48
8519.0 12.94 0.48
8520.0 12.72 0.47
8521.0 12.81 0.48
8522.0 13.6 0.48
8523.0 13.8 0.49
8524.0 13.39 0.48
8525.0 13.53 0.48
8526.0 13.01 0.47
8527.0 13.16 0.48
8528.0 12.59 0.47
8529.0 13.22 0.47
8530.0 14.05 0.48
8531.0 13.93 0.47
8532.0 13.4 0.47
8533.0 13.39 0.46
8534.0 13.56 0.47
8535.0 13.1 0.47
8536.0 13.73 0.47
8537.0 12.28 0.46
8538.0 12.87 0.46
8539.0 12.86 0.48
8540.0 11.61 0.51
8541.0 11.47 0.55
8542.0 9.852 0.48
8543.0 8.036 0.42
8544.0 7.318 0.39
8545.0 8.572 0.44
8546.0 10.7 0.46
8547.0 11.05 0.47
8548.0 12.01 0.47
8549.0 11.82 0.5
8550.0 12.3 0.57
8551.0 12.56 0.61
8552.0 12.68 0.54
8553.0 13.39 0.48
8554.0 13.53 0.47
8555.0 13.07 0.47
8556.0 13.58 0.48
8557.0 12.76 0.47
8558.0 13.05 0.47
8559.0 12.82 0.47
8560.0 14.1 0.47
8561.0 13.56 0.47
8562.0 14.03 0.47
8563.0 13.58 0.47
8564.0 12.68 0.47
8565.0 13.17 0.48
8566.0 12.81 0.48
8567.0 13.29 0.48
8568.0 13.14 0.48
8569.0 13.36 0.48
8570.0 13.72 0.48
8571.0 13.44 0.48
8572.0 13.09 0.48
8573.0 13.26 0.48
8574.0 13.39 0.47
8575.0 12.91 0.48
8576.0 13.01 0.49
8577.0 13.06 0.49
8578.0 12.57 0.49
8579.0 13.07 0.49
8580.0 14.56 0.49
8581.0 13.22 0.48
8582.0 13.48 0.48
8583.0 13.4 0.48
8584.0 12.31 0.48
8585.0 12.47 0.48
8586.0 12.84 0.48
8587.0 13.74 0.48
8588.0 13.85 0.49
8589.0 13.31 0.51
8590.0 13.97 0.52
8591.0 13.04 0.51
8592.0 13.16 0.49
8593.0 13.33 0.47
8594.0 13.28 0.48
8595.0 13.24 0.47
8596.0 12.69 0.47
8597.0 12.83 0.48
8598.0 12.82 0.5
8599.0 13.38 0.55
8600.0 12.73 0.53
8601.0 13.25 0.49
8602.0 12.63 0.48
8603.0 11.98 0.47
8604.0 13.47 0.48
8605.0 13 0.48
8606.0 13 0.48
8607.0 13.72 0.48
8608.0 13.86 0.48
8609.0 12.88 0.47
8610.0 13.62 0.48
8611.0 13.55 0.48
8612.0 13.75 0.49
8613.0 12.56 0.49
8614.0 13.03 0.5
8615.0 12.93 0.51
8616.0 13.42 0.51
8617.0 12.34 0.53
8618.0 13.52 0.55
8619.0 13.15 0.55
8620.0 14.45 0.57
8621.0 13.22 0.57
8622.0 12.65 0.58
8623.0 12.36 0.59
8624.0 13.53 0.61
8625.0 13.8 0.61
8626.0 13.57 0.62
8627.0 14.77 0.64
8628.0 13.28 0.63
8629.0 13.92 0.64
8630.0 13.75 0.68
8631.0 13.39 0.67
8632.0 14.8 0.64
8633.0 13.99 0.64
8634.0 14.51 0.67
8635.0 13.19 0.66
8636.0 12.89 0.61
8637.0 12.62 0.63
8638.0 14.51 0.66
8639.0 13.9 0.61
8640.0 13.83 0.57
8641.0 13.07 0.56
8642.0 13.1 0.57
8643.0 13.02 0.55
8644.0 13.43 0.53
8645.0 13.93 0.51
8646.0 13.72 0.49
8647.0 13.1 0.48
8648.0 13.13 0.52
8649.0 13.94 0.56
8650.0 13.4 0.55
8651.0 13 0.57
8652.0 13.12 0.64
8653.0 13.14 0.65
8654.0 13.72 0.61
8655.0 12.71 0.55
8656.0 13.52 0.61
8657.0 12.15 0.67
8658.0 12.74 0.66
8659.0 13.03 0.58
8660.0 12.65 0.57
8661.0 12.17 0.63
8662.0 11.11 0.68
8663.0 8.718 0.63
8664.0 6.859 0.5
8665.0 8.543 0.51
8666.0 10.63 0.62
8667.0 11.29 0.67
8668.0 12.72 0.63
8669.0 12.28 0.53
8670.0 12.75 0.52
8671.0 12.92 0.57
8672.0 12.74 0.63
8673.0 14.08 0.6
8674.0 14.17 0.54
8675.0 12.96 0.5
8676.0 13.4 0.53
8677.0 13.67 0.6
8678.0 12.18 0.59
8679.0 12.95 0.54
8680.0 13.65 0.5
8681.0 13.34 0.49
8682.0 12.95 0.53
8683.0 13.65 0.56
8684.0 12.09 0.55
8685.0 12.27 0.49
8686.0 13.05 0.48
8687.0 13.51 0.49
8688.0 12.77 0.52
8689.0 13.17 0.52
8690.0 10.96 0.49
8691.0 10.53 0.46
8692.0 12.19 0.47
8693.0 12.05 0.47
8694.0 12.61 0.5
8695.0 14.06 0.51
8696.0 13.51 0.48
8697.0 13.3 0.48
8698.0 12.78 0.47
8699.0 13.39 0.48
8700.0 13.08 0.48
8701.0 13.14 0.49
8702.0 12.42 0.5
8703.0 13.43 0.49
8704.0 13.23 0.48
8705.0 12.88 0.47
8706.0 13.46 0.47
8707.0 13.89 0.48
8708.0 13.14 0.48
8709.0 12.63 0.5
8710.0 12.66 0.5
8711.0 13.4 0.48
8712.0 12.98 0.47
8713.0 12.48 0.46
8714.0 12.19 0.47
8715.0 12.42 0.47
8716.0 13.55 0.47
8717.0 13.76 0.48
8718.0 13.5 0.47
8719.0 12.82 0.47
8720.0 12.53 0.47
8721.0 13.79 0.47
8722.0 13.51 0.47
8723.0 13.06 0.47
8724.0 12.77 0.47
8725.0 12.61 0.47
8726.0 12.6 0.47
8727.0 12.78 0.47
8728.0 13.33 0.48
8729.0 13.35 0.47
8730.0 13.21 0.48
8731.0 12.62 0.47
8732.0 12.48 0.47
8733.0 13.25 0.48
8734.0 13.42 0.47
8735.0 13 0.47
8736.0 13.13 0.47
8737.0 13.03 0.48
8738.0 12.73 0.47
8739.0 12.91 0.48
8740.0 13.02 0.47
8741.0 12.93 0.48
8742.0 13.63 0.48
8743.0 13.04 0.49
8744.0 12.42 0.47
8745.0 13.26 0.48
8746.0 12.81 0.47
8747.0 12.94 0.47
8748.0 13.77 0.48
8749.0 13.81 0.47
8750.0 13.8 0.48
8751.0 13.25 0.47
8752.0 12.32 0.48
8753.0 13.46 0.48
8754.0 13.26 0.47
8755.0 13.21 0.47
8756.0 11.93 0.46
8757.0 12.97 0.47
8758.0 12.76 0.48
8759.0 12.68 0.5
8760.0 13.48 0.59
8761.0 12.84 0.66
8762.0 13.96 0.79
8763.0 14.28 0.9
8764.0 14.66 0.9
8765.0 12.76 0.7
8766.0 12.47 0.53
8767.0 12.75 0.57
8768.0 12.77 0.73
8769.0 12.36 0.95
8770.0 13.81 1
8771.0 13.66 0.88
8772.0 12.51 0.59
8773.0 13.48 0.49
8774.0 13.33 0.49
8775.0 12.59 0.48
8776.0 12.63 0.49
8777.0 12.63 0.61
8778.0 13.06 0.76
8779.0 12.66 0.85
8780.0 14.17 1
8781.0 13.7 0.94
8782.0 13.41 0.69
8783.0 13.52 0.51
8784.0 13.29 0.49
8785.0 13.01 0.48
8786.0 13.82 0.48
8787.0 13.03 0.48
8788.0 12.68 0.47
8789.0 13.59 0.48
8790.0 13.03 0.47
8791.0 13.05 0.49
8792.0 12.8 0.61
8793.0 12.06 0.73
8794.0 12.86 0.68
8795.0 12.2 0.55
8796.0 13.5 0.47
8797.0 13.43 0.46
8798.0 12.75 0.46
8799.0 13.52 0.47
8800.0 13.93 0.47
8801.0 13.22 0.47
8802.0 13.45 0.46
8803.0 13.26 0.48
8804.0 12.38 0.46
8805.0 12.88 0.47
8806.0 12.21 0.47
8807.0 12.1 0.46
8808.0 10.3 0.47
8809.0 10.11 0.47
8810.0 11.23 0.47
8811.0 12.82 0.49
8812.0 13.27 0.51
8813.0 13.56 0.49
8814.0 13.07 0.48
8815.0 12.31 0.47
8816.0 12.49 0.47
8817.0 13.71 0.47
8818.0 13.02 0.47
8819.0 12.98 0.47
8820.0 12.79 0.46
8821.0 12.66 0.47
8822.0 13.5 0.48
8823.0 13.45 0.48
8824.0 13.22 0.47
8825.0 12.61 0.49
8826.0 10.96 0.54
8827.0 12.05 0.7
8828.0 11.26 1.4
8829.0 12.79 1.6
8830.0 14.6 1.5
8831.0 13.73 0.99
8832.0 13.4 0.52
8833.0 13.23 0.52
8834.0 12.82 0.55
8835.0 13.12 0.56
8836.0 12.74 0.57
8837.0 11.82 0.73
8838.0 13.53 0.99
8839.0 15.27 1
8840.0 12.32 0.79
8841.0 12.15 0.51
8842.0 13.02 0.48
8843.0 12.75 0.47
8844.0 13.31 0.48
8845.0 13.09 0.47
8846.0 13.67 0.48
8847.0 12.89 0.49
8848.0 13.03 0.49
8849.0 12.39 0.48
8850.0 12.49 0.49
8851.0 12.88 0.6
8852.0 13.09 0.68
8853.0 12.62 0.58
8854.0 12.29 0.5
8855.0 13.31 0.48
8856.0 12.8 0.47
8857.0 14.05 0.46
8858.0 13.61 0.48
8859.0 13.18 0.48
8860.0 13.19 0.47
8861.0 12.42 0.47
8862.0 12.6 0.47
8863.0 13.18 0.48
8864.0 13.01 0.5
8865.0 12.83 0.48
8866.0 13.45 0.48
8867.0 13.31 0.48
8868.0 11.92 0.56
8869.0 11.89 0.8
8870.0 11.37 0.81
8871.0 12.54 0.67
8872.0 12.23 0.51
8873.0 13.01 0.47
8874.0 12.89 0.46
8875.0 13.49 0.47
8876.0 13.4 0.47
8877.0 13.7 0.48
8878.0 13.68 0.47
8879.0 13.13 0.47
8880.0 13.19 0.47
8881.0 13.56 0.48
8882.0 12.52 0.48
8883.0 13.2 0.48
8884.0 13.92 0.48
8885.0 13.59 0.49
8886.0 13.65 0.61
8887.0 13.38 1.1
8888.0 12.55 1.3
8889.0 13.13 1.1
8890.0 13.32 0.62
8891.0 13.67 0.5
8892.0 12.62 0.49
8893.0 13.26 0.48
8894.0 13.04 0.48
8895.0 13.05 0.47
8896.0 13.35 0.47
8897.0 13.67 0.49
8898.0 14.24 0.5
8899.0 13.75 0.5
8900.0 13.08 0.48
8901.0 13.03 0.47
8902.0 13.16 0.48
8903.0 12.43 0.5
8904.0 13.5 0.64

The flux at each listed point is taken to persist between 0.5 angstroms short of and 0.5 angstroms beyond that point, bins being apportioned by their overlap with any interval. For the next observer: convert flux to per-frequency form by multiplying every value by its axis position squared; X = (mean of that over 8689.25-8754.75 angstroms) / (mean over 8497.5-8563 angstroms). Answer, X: 1.1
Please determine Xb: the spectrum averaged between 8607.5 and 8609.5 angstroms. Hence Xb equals 13.4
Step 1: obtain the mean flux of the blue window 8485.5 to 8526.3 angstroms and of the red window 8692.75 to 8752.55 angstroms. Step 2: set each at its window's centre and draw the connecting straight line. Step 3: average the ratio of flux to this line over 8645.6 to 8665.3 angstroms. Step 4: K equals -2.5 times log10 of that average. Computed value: 0.07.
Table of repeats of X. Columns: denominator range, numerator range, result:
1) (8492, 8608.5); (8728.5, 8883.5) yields 1.07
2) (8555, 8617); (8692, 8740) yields 1.02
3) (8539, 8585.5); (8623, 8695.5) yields 1.05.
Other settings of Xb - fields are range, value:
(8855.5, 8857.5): 13.4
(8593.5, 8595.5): 13.3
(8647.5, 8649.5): 13.5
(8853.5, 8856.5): 12.8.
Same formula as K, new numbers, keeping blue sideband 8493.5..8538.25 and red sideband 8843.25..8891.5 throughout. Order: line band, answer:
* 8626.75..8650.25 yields -0.05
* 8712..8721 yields 0.00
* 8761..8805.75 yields -0.01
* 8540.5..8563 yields 0.09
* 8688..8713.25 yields 0.01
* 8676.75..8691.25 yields 0.02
